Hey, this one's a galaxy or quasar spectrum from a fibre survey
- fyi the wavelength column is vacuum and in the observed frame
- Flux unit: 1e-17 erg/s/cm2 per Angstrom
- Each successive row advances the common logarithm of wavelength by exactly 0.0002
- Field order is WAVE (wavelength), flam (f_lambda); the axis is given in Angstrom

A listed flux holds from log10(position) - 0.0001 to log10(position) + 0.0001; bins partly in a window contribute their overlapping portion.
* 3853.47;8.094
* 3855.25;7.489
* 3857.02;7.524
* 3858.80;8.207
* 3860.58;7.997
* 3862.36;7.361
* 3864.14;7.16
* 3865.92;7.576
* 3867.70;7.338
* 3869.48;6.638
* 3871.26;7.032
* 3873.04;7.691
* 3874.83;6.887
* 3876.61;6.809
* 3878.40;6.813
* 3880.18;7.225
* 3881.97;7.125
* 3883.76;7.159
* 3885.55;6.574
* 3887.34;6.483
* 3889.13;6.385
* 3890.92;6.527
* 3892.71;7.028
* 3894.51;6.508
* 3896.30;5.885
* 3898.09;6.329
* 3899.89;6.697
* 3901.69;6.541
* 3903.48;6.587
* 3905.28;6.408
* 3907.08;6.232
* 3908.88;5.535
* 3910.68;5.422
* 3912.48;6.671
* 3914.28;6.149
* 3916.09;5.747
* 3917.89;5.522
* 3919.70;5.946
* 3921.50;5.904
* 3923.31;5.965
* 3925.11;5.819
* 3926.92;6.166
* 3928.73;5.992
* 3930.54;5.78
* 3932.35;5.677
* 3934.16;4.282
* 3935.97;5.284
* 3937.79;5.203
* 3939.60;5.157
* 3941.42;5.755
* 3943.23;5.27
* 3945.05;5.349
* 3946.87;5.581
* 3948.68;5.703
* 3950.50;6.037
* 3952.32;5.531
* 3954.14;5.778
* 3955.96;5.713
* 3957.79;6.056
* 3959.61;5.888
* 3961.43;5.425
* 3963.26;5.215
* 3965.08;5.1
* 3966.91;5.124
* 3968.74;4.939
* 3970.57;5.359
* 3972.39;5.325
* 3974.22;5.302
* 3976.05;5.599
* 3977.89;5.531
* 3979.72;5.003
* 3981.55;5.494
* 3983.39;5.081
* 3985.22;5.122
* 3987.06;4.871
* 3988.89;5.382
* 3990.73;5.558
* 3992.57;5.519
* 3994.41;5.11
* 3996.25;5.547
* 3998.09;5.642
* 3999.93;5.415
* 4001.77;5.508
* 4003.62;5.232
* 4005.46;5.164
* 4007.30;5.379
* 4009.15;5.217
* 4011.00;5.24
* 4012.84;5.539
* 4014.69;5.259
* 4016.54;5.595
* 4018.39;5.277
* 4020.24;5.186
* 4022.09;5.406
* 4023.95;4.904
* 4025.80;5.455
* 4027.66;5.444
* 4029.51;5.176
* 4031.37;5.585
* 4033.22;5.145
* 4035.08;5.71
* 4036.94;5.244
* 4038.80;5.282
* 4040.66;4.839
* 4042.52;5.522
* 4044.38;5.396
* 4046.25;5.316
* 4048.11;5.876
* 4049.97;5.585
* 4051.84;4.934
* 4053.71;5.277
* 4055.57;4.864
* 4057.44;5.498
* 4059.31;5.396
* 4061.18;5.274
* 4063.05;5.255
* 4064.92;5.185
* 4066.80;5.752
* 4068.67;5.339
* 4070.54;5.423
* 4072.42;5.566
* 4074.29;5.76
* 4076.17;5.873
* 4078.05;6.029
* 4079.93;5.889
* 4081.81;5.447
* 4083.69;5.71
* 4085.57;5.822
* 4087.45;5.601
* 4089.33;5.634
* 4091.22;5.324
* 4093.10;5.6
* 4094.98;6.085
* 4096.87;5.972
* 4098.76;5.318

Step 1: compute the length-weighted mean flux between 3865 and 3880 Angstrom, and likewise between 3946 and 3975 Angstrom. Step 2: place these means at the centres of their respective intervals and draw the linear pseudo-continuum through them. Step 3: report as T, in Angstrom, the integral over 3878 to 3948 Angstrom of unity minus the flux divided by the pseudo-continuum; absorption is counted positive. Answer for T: 3.5 Angstrom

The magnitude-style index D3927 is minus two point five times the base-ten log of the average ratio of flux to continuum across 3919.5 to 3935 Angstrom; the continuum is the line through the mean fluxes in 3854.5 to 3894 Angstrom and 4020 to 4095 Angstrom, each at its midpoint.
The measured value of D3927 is 0.16 mag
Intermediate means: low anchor 7.13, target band 5.72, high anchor 5.45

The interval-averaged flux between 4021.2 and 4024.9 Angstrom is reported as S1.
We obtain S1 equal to 5.15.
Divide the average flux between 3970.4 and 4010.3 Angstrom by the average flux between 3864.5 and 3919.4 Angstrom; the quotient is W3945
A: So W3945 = 0.8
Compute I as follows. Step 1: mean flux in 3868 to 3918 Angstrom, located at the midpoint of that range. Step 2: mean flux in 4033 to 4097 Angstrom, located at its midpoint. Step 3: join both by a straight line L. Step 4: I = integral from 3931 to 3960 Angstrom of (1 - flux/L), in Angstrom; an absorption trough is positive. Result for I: 3.3 Angstrom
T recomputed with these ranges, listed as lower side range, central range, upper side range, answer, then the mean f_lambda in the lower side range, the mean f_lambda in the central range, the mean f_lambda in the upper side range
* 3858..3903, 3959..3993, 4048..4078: 4.7 Angstrom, 6.95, 5.3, 5.43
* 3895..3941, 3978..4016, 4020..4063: 1.4 Angstrom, 5.88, 5.32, 5.32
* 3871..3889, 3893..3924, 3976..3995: 1.7 Angstrom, 6.95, 6.14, 5.28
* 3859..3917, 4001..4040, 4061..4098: 4.2 Angstrom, 6.72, 5.33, 5.63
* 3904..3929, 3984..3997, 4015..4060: 0.7 Angstrom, 5.97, 5.29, 5.33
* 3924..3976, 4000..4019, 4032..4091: 0.5 Angstrom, 5.5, 5.35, 5.47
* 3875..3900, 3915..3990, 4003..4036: 6.6 Angstrom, 6.69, 5.49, 5.33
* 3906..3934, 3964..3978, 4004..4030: 0.7 Angstrom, 5.86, 5.27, 5.3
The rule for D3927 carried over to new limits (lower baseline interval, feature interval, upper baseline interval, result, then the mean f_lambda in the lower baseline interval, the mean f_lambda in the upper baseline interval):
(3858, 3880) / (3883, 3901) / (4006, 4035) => 0.07 mag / 7.29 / 5.33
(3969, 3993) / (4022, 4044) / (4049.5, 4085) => 0.02 mag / 5.3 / 5.48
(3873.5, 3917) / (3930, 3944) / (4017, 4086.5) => 0.17 mag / 6.5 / 5.42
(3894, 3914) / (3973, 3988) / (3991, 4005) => 0.07 mag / 6.25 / 5.42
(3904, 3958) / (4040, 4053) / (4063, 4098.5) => 0.06 mag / 5.72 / 5.65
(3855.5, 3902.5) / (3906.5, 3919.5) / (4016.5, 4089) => 0.14 mag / 6.99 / 5.43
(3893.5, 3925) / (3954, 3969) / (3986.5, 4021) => 0.04 mag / 6.12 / 5.36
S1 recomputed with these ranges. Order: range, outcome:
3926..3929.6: 6.07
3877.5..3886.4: 6.98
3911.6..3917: 6.18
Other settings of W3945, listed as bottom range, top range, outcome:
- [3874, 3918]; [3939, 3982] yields 0.85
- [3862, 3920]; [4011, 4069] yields 0.81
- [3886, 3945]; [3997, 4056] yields 0.90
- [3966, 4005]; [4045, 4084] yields 1.03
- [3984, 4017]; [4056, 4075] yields 1.02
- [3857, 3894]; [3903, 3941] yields 0.81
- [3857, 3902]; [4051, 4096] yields 0.79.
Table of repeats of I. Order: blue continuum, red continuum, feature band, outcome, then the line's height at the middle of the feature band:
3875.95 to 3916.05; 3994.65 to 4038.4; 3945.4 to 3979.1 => 2.1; 5.86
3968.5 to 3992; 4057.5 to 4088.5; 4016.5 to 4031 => 0.3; 5.43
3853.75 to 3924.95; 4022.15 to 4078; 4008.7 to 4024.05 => 0.9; 5.66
